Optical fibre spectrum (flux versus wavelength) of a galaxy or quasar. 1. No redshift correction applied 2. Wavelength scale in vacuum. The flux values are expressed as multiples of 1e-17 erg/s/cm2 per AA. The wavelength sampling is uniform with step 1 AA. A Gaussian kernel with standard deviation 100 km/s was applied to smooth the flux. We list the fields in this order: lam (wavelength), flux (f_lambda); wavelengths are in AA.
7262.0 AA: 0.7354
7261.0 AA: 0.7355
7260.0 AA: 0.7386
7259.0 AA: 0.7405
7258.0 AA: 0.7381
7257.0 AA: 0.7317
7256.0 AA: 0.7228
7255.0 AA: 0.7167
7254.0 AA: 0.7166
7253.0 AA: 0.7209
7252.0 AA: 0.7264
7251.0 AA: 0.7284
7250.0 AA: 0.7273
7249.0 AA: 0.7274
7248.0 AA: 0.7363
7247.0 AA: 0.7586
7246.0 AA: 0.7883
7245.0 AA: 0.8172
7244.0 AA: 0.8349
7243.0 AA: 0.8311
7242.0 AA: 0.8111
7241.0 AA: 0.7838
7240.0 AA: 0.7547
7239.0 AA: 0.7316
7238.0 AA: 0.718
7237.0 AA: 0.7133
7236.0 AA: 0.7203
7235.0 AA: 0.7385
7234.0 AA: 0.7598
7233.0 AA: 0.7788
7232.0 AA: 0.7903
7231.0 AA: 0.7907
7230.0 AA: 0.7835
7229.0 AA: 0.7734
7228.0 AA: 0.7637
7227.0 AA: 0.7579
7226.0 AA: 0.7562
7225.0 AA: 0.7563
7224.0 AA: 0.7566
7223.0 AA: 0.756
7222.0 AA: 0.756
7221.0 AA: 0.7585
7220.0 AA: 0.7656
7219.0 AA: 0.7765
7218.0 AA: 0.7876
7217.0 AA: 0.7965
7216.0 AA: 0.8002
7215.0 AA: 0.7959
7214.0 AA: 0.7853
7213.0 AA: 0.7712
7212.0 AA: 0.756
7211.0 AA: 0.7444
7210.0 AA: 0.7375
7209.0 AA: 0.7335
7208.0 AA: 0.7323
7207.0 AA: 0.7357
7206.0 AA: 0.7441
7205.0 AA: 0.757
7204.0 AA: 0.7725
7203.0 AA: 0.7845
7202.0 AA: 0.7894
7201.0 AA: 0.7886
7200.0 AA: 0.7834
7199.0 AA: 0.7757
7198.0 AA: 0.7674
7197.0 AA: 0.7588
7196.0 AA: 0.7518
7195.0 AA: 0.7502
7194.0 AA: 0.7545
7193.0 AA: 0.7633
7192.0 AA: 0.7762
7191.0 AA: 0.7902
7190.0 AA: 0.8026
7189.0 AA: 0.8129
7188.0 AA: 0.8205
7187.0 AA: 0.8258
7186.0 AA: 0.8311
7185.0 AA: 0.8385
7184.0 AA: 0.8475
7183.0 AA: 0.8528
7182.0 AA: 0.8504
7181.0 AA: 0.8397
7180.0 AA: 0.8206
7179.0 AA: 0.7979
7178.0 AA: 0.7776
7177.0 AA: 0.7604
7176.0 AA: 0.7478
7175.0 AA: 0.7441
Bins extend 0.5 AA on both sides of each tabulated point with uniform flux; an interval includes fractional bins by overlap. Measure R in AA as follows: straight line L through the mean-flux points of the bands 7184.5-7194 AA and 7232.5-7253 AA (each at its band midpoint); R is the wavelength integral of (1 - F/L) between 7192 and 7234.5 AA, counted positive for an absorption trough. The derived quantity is 0.90 AA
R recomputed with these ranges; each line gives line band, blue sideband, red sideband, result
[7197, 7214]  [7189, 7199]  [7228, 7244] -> 0.2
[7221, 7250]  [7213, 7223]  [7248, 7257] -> -0.5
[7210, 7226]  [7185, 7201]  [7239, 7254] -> 0.1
